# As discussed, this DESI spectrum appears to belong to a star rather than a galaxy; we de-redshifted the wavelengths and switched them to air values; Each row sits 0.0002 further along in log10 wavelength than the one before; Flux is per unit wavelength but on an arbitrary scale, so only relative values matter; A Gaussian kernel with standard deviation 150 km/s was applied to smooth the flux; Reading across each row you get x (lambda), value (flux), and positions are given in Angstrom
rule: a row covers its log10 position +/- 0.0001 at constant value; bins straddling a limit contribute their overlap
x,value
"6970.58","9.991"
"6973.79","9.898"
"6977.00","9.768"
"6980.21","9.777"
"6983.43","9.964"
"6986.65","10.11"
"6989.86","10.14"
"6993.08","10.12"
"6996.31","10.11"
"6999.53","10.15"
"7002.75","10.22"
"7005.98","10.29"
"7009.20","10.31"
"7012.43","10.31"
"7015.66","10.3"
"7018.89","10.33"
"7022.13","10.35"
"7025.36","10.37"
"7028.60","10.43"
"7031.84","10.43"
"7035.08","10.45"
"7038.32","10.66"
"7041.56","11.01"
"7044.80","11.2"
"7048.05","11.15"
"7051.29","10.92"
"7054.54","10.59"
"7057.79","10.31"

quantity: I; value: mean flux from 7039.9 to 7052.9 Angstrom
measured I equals 11.1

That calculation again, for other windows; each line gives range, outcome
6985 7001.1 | 10.1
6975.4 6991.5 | 9.95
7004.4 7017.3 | 10.3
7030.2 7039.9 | 10.5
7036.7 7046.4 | 11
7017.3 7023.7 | 10.3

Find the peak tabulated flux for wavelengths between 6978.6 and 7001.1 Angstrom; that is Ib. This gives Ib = 10.15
